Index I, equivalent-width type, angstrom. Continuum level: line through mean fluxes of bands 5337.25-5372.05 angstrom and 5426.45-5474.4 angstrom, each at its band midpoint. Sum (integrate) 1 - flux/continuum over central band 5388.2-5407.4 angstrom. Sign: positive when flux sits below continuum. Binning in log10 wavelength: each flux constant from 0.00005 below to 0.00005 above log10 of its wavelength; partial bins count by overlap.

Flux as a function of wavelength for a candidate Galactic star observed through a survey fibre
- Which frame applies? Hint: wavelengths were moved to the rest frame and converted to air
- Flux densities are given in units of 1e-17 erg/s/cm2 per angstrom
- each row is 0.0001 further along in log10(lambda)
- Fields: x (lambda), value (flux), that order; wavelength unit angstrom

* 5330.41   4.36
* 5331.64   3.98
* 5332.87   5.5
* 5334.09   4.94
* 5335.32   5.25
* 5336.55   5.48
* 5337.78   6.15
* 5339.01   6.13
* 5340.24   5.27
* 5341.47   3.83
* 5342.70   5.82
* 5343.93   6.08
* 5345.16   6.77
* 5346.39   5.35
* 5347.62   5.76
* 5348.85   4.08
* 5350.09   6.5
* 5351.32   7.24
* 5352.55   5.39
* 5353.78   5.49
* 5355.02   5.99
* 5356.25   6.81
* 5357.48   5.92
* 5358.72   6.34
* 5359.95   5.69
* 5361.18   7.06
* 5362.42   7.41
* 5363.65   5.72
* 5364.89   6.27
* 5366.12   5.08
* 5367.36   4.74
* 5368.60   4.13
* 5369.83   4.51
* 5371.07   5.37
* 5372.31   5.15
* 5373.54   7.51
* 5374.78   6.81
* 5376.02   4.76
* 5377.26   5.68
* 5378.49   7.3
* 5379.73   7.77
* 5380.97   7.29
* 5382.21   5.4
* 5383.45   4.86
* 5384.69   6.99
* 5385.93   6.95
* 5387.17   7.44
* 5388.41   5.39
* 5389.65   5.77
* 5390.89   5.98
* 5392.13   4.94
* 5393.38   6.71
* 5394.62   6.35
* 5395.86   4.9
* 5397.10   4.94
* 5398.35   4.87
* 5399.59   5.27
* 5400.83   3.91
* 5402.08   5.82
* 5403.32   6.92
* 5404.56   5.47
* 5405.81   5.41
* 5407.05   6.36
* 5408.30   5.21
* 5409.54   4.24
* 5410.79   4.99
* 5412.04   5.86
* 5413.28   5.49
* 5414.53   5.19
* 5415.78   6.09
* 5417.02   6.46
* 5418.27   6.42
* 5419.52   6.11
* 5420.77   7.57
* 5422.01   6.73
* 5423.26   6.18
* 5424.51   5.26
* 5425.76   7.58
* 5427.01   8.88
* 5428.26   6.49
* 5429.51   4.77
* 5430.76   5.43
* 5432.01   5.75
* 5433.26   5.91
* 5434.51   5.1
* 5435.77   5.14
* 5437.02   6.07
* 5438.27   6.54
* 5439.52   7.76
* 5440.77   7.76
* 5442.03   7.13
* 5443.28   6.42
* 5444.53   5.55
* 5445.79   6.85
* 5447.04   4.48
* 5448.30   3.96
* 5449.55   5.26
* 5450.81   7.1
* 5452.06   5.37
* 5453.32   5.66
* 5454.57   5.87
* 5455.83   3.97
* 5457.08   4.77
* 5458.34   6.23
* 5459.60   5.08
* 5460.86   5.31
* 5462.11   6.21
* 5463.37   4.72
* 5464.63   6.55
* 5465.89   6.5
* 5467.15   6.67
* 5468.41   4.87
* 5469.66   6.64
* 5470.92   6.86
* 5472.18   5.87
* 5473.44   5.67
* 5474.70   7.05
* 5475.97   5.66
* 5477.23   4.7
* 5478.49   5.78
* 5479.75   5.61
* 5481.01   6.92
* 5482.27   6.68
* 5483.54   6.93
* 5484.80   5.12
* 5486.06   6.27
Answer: 0.9 angstrom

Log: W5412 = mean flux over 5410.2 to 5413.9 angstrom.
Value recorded 5.45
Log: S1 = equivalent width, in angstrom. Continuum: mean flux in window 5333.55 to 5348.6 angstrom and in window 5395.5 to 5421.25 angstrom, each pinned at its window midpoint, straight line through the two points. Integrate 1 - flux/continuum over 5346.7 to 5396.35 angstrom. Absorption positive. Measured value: -3.8 angstrom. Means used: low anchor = 5.54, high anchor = 5.59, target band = 5.99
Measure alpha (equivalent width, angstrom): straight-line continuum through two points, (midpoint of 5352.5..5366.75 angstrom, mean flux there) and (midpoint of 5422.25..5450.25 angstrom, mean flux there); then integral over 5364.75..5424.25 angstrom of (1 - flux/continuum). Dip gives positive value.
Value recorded 2.9 angstrom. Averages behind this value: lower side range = 6.12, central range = 5.82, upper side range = 6.11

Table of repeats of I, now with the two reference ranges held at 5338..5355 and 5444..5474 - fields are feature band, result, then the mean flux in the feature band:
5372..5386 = -1.71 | 6.38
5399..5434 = -1.49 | 5.92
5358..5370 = -0.11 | 5.74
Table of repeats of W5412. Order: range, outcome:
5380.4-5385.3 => 6.12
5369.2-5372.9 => 5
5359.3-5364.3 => 6.47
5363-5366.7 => 5.72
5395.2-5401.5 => 4.79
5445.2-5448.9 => 5.09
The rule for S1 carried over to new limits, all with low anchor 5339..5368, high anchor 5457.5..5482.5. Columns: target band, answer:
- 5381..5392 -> -0.4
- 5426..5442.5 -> -1.3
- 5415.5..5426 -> -1.0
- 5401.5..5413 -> 0.6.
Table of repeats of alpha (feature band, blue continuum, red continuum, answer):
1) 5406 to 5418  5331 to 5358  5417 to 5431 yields 1.5 angstrom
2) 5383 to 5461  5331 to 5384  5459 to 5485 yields 0.4 angstrom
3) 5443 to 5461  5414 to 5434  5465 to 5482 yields 2.1 angstrom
